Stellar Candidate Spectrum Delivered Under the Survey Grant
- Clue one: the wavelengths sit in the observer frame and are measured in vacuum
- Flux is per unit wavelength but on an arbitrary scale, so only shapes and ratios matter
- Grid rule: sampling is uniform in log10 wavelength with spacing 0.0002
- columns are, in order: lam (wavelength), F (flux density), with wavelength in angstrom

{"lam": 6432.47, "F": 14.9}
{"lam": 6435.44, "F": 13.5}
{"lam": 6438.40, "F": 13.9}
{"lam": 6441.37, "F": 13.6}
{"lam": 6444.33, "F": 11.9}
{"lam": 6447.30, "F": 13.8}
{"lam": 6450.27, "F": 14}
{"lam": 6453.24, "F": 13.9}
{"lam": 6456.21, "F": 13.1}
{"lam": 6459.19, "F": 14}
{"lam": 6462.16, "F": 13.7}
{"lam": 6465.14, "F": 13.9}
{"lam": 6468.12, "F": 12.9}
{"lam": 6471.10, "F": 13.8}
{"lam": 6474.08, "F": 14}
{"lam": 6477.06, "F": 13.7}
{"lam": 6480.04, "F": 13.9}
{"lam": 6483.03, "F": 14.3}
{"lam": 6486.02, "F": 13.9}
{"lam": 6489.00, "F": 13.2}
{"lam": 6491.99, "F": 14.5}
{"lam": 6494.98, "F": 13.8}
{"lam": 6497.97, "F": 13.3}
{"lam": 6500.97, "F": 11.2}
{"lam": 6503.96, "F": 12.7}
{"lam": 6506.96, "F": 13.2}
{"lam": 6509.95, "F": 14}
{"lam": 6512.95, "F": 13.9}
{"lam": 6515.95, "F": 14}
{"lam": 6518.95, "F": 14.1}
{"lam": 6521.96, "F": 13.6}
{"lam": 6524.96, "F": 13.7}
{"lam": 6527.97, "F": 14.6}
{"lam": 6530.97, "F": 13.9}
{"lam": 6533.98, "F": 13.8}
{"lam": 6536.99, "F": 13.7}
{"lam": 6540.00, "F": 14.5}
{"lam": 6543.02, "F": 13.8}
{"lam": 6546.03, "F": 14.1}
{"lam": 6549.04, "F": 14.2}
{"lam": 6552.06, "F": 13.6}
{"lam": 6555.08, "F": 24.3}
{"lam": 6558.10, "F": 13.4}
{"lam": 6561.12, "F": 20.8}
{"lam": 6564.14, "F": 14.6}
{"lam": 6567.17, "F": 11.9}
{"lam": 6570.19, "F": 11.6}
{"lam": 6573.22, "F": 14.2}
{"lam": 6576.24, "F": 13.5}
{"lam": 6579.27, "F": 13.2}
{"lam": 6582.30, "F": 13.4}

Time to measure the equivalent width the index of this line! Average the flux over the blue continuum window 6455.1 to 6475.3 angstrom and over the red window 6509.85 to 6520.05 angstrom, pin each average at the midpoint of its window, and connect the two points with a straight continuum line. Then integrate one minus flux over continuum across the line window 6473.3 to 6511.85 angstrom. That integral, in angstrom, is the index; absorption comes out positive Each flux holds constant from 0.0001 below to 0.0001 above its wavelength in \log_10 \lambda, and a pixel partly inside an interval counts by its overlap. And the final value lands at 0.9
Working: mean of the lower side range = 13.6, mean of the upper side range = 14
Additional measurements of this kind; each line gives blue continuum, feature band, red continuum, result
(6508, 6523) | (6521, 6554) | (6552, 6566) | 3.5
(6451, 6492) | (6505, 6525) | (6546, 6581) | 0.8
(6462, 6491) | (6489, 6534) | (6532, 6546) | 0.9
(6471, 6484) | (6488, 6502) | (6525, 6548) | 0.7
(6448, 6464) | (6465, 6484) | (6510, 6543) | 0.1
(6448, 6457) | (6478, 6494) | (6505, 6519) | -0.2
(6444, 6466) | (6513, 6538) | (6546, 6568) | 2.3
